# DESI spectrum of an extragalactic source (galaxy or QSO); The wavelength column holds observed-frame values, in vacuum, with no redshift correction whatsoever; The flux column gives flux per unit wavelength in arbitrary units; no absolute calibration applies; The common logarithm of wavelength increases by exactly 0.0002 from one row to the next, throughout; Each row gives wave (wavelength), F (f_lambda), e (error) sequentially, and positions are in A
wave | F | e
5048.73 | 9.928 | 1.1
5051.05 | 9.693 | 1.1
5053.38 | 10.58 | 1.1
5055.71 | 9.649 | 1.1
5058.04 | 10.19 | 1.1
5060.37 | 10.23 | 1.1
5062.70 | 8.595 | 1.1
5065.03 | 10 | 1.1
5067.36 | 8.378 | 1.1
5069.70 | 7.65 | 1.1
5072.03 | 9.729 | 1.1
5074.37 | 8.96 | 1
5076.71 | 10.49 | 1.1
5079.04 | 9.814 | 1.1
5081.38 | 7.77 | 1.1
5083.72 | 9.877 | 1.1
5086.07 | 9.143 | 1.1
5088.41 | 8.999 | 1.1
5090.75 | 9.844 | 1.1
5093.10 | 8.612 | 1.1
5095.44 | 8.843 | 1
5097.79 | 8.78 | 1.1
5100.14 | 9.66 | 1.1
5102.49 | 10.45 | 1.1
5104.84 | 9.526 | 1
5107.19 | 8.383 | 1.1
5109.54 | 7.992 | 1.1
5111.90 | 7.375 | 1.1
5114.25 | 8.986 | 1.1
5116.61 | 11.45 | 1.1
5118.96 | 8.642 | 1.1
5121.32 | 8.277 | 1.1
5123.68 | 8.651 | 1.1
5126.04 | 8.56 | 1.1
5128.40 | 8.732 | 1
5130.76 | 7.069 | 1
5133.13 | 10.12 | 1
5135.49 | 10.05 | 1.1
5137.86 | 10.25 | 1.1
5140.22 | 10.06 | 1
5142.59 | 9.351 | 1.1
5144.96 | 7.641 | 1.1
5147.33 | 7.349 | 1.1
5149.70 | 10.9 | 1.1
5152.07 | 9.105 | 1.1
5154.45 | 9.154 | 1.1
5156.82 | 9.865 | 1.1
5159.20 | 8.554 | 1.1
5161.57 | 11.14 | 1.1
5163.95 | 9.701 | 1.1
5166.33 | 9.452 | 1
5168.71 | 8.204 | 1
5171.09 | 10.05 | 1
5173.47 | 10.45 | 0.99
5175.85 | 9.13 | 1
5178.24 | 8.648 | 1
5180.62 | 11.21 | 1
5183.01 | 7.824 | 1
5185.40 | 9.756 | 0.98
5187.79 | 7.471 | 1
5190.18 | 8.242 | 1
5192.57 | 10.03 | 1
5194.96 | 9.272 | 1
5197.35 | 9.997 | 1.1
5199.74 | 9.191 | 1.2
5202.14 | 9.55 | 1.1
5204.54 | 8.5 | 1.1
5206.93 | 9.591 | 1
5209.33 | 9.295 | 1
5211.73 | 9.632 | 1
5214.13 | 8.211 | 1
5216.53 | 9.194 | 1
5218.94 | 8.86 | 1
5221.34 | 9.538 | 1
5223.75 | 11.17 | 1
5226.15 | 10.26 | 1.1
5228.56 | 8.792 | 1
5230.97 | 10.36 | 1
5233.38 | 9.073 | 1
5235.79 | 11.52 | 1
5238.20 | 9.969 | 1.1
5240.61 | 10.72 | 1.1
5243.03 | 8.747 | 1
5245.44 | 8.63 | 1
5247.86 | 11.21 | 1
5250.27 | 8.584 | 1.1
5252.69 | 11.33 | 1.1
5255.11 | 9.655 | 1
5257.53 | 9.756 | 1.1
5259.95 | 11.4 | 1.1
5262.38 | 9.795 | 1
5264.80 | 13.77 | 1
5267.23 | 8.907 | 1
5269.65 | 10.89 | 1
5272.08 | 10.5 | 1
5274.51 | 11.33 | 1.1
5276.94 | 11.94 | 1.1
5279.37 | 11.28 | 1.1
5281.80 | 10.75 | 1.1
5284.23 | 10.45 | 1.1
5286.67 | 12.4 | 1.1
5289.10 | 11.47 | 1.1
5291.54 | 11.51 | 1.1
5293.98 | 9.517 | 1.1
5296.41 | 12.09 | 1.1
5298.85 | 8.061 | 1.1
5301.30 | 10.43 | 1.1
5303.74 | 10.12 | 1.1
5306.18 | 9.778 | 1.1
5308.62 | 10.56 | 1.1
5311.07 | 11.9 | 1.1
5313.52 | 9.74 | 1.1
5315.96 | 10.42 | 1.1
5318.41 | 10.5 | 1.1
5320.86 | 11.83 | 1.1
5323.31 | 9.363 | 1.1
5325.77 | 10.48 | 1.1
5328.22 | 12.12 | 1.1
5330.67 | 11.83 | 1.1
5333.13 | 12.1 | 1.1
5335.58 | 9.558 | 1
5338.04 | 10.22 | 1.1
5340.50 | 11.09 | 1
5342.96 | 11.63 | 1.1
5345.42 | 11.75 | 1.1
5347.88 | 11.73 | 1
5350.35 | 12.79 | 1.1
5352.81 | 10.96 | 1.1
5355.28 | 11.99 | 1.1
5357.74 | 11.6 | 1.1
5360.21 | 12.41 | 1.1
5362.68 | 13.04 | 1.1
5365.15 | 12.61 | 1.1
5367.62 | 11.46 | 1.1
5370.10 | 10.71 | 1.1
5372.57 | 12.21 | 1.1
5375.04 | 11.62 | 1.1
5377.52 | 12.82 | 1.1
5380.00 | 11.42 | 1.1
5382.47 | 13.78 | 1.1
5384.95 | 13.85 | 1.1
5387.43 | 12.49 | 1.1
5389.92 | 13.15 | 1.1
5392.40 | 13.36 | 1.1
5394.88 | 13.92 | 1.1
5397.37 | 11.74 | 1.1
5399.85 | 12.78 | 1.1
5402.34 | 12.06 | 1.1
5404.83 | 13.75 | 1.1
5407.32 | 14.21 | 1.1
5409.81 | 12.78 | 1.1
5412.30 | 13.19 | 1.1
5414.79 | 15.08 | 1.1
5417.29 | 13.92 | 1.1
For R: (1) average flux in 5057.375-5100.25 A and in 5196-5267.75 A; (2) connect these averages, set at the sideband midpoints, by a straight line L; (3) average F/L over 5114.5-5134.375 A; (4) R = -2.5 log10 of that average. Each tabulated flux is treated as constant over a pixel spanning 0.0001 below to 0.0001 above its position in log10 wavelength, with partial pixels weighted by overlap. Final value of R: 0.05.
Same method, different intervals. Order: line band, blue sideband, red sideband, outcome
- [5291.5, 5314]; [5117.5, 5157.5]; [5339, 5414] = 0.107 mag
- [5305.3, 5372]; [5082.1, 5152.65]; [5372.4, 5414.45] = 0.084 mag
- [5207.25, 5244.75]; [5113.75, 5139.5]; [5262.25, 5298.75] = 0.078 mag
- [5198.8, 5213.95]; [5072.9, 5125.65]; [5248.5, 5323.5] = 0.089 mag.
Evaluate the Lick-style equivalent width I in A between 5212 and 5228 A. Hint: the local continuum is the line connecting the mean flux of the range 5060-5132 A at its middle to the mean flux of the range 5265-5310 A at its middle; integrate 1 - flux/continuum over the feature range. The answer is 0.97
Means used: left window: 9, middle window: 9.51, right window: 10.7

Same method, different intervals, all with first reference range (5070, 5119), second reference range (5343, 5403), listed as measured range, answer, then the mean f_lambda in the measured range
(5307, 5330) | 1.9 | 10.8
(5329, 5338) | 0.6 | 11.1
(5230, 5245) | 1.1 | 9.99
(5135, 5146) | 0.3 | 9.46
